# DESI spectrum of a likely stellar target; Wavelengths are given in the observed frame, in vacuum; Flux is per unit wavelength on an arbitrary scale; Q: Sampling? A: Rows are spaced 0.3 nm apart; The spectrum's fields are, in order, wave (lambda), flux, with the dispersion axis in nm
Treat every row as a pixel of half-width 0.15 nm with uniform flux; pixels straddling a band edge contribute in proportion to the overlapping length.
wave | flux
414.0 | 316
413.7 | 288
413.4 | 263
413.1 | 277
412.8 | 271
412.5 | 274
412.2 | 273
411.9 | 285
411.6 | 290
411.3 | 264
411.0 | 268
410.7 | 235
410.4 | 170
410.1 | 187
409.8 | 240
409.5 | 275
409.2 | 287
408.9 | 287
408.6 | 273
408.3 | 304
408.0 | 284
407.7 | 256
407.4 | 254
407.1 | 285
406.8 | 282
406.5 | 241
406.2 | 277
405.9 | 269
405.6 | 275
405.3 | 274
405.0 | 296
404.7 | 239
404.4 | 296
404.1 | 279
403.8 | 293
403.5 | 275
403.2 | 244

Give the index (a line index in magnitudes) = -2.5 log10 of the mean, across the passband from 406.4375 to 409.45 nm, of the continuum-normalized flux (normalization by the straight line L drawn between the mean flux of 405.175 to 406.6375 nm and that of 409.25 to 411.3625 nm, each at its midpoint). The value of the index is -0.10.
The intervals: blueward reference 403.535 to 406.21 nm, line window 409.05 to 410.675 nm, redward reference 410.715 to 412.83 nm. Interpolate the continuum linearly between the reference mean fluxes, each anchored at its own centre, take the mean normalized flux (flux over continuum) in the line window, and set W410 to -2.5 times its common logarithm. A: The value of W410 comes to 0.181 mag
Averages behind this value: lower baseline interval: 277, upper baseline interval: 273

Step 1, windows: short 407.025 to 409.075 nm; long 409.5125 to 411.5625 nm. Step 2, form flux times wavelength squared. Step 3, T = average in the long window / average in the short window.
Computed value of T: 0.85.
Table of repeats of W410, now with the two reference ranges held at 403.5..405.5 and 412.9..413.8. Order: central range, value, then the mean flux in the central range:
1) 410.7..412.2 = 0.01 mag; 272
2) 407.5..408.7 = 0.00 mag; 278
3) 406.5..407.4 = 0.03 mag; 272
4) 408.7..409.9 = 0.01 mag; 274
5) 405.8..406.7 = 0.06 mag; 263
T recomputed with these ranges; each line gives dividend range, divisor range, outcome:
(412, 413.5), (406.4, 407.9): 1.06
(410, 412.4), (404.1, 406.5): 0.94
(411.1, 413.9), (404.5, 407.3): 1.05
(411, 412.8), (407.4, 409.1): 1.01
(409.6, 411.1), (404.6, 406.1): 0.83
